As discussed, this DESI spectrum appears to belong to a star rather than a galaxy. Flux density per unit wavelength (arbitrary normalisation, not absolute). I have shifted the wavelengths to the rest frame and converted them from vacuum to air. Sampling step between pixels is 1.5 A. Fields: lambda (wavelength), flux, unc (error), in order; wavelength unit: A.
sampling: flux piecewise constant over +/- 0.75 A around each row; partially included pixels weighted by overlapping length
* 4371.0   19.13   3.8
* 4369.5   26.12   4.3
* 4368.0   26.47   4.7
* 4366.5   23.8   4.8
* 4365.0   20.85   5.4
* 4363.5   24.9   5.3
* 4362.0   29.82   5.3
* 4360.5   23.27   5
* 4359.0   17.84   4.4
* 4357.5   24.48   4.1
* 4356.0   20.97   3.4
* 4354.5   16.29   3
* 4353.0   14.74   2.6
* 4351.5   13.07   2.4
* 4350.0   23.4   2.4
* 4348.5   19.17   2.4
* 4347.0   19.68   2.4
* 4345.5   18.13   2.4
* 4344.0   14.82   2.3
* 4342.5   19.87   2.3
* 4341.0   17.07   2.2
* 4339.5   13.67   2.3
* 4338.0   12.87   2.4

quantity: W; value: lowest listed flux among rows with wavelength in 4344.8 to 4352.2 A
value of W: 13.07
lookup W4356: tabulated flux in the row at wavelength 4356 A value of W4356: 20.97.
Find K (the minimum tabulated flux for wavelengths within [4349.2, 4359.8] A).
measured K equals 13.07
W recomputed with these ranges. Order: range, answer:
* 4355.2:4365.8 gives 17.84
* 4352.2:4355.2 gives 14.74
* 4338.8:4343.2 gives 13.67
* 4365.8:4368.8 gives 23.8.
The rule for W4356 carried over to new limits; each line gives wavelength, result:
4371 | 19.13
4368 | 26.47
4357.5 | 24.48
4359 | 17.84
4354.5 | 16.29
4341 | 17.07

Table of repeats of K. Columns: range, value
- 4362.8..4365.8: 20.85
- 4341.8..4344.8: 14.82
